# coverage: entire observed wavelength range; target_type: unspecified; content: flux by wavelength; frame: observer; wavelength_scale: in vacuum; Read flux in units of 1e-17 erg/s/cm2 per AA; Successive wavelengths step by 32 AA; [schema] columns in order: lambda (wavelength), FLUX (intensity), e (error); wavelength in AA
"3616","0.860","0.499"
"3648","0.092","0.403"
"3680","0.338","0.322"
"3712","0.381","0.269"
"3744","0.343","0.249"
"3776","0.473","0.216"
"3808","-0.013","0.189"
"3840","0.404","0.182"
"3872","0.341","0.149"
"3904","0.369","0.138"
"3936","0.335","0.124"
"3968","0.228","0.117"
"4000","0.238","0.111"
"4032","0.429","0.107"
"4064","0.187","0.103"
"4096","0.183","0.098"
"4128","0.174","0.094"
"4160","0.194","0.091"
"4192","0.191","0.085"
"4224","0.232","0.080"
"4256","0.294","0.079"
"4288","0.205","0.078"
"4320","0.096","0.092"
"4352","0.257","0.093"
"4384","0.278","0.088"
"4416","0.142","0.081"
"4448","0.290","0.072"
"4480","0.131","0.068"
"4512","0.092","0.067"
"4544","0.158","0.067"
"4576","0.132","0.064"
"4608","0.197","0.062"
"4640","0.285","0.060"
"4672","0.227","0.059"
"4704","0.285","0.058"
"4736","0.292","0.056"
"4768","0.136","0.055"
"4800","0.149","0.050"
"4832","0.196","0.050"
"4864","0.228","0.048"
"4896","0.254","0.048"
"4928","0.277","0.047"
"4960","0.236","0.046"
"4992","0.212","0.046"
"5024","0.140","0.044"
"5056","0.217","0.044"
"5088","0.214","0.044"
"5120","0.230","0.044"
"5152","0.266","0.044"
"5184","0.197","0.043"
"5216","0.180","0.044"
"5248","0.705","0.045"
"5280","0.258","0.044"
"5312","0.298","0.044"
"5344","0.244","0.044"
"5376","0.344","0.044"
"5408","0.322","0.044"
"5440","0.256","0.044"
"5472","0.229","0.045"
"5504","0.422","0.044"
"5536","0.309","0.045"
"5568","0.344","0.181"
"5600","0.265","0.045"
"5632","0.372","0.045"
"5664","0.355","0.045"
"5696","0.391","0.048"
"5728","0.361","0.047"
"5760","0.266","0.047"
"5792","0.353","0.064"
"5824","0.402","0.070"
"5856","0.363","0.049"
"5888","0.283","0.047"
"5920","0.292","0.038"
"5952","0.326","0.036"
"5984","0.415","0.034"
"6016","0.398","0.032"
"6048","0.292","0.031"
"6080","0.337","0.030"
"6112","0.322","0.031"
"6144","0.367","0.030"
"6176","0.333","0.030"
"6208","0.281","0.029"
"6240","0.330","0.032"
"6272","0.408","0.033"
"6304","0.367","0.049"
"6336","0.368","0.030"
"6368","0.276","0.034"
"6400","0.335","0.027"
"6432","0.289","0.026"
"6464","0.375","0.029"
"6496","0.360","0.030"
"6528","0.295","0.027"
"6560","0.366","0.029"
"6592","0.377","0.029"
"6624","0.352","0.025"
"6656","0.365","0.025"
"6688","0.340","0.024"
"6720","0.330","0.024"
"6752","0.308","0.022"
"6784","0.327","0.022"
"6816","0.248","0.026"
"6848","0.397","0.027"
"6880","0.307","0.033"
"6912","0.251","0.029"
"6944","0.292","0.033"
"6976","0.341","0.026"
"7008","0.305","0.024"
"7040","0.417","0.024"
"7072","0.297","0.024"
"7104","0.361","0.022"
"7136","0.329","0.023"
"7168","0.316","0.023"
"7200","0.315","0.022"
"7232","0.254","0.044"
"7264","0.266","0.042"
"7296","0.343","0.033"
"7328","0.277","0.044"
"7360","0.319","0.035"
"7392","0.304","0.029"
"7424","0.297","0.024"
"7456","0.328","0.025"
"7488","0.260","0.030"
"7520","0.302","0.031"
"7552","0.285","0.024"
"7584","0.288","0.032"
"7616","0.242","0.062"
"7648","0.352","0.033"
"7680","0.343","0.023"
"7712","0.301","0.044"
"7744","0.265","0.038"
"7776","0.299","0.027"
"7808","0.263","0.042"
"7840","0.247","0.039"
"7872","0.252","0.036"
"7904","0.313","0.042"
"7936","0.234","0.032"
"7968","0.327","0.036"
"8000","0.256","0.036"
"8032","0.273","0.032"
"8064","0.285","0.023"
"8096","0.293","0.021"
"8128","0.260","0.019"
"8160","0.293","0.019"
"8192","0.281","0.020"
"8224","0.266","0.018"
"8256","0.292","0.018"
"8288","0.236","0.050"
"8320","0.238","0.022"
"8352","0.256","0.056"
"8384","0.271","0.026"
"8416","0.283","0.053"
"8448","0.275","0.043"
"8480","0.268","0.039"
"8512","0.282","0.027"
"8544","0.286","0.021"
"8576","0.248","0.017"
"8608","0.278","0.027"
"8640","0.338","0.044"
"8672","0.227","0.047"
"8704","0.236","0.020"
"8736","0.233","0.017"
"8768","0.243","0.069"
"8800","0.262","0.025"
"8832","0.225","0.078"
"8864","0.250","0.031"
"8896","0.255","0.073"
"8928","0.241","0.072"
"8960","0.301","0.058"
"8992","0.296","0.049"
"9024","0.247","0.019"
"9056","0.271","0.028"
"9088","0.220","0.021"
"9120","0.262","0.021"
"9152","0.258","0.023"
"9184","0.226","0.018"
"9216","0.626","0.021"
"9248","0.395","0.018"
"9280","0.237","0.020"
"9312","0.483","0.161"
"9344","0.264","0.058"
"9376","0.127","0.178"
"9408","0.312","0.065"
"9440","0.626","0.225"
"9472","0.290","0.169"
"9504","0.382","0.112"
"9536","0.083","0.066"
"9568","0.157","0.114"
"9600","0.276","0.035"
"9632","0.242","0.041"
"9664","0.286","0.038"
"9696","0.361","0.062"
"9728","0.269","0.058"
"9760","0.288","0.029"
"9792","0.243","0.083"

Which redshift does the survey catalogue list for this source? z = 0.406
